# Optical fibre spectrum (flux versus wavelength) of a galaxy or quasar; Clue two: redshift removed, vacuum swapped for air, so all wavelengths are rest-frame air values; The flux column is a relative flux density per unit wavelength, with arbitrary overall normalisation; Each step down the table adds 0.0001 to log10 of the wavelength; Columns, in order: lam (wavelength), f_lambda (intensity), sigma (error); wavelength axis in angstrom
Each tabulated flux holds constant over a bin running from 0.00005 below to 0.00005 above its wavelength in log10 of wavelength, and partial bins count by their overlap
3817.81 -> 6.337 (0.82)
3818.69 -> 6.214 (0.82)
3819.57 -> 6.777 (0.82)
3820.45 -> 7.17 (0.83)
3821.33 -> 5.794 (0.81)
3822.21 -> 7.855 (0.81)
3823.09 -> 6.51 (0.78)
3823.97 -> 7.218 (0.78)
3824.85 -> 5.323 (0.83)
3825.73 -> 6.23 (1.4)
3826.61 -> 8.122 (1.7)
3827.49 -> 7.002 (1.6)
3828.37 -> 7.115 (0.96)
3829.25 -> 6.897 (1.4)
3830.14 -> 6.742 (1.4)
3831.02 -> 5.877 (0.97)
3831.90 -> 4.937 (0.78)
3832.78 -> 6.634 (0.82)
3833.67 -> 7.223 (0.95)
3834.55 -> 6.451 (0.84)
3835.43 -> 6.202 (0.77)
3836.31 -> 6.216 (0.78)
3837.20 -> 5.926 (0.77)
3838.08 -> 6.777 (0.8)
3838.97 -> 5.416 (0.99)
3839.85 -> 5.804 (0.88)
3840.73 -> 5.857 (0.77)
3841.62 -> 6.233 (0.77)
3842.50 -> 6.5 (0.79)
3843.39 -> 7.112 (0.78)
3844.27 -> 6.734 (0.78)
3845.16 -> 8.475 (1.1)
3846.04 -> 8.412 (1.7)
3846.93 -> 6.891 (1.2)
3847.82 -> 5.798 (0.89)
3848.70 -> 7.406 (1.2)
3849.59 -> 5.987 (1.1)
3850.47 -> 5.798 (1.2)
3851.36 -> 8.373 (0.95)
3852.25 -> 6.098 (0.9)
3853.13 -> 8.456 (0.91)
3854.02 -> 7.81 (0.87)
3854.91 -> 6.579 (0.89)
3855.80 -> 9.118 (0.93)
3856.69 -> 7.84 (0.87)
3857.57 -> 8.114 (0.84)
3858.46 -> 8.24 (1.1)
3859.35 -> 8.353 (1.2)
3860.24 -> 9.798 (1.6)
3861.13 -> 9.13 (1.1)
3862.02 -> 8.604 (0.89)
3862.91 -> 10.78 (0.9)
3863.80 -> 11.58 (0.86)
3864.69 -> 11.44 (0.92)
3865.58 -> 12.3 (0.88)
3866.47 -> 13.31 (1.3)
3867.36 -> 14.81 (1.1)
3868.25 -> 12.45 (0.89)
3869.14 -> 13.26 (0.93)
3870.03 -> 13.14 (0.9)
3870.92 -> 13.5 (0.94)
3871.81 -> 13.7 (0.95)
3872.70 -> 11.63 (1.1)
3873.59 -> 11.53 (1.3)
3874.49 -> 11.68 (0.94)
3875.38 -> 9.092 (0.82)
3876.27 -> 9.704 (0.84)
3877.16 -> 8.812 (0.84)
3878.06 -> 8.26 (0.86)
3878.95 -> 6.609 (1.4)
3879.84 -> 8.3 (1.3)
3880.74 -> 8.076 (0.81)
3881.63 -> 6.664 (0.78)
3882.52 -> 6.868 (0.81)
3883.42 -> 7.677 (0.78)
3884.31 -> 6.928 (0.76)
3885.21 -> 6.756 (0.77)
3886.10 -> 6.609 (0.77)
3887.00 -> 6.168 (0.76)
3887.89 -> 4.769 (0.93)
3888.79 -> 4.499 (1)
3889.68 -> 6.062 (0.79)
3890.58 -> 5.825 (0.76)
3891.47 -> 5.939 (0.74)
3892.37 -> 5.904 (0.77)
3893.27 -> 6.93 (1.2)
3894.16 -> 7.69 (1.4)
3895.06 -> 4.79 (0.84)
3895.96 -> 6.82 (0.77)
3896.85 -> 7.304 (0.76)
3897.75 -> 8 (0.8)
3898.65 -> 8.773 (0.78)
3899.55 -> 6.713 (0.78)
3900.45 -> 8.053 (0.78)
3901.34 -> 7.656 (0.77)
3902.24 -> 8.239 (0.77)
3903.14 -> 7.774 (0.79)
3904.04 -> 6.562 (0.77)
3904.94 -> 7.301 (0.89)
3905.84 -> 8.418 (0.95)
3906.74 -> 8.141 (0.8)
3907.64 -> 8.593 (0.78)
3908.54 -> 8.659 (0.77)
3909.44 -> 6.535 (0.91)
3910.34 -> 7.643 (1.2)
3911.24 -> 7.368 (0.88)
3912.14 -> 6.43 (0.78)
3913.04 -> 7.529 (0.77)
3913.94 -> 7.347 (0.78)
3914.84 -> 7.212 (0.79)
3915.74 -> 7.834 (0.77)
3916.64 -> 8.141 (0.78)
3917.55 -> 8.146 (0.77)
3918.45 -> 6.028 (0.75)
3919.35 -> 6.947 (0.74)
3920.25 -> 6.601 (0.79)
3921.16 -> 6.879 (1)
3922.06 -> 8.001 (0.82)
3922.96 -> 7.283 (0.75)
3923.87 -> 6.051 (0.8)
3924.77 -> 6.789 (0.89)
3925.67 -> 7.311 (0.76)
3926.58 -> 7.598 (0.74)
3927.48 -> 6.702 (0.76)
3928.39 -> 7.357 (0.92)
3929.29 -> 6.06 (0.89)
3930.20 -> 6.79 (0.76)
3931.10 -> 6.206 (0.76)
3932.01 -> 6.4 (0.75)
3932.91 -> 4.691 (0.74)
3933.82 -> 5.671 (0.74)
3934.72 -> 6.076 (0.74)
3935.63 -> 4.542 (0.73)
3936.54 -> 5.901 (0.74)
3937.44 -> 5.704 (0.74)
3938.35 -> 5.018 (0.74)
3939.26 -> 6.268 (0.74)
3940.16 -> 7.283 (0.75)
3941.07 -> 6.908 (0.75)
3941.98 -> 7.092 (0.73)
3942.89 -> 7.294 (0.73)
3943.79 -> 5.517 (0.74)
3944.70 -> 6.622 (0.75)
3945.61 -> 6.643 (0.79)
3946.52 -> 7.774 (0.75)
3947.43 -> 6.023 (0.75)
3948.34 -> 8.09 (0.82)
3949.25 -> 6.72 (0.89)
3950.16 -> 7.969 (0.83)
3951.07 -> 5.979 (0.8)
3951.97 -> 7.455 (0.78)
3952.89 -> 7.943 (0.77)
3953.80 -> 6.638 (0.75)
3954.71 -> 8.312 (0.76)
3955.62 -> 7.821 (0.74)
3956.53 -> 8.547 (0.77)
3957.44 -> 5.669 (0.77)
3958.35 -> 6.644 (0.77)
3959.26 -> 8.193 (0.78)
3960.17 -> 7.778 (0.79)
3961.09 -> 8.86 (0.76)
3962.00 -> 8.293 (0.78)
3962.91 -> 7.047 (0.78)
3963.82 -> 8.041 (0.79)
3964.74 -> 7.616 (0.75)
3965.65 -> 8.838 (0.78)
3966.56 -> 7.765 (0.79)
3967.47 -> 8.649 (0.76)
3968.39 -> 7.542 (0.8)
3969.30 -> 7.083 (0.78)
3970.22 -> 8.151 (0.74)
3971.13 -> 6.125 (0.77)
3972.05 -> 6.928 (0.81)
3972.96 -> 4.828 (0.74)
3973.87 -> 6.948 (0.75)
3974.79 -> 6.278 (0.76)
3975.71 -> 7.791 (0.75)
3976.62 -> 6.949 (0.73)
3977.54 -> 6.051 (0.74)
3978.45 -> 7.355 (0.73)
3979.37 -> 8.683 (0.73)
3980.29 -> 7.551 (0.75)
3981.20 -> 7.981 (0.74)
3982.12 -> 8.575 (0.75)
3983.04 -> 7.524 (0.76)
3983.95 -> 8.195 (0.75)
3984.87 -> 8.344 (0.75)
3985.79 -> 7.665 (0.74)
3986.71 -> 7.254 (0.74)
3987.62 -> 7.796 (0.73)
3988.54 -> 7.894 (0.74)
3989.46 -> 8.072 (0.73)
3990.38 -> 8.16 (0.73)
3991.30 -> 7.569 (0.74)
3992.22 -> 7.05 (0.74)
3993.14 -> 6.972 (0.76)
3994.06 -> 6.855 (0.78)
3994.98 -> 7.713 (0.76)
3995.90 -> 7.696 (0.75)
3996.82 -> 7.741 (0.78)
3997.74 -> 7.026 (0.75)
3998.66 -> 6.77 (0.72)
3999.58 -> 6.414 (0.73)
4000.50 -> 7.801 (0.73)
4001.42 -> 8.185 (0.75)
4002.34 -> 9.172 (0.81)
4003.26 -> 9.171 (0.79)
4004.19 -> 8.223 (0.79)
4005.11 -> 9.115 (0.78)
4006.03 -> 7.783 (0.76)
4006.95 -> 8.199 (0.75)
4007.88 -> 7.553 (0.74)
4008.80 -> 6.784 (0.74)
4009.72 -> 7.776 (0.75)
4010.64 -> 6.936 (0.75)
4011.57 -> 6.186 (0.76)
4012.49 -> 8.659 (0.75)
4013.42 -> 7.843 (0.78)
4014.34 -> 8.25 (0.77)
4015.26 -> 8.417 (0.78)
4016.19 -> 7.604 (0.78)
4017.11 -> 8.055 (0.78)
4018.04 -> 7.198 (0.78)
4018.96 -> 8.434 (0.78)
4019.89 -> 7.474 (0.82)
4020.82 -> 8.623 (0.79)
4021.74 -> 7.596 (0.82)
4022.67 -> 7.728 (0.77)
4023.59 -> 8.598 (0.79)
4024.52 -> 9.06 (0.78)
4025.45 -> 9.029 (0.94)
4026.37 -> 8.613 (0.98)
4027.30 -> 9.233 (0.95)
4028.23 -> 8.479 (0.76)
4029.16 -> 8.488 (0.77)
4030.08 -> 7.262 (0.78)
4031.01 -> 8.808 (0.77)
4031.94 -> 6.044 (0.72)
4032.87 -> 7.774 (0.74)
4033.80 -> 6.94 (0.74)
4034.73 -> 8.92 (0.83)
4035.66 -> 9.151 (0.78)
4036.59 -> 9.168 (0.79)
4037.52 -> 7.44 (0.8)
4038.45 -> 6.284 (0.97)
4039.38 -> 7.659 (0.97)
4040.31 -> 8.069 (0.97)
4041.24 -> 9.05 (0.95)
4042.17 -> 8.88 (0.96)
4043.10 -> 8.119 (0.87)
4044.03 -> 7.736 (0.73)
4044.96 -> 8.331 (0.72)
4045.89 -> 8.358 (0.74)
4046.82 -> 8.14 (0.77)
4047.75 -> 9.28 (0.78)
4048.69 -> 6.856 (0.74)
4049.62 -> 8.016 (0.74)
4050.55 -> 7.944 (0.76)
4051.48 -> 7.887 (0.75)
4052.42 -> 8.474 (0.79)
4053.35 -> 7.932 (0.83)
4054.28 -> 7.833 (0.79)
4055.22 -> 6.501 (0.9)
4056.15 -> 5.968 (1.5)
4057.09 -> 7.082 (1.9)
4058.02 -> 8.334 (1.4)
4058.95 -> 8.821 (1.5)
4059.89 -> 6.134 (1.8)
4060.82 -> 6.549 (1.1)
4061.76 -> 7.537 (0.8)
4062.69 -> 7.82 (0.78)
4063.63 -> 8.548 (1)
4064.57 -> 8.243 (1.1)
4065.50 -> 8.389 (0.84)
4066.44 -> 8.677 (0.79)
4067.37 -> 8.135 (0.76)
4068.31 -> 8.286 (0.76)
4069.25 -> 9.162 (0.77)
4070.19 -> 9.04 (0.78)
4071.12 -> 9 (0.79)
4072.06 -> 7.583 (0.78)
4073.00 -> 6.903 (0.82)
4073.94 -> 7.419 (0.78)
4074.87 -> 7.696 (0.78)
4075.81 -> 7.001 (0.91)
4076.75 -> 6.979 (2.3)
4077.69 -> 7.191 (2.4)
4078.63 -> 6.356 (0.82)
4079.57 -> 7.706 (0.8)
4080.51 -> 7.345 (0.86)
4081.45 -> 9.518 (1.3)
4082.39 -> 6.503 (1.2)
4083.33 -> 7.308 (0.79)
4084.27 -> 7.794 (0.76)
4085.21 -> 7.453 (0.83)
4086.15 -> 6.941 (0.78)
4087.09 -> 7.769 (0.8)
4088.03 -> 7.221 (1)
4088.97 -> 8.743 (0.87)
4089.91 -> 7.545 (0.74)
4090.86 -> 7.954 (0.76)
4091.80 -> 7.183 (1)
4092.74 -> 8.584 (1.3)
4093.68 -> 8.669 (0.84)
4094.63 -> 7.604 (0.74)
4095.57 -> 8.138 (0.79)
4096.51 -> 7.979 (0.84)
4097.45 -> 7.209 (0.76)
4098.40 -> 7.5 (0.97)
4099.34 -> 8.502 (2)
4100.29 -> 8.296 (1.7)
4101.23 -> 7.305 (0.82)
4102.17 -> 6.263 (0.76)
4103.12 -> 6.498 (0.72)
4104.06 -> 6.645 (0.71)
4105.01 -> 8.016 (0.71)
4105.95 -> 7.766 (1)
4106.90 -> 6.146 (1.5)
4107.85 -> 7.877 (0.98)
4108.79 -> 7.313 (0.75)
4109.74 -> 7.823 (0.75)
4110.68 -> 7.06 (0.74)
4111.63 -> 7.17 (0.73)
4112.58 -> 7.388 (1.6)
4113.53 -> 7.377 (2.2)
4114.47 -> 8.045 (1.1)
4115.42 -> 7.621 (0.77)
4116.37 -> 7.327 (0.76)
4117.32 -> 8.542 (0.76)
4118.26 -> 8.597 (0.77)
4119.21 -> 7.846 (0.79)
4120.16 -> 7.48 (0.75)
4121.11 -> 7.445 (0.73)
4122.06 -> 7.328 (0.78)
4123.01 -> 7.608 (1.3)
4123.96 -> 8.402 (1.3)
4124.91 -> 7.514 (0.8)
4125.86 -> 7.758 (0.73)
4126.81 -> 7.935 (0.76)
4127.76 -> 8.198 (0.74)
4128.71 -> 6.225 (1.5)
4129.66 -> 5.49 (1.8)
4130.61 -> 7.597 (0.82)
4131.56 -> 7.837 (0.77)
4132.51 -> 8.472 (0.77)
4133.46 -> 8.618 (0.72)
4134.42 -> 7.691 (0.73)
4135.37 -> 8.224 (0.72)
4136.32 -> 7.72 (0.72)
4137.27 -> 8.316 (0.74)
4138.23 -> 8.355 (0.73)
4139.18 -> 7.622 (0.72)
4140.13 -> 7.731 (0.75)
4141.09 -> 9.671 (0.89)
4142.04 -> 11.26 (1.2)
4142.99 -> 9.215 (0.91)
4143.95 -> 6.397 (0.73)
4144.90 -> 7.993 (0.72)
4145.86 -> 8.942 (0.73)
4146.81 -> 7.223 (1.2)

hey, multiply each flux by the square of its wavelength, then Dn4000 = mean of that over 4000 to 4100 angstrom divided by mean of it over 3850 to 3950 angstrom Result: 1.1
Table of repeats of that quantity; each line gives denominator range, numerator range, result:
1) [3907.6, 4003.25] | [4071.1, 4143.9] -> 1.15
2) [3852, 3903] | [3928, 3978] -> 0.83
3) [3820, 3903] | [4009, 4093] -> 1.10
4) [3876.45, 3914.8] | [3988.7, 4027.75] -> 1.17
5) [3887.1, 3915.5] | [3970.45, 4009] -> 1.12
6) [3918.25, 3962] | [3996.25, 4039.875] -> 1.21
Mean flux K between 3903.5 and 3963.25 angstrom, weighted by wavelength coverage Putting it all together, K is 7.03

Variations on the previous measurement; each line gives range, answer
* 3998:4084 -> 7.91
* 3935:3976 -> 7.08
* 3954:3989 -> 7.56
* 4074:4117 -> 7.52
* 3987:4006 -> 7.77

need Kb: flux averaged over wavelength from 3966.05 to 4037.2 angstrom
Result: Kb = 7.77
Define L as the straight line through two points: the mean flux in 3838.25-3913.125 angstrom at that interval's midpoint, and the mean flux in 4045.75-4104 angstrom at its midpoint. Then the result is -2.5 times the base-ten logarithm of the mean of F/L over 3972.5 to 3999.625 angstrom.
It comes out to 0.072 mag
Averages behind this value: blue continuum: 8.16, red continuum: 7.72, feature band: 7.41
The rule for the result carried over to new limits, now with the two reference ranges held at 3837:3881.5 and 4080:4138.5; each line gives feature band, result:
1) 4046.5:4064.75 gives 0.03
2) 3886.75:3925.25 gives 0.22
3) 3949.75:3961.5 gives 0.12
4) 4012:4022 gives 0.01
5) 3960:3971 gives 0.06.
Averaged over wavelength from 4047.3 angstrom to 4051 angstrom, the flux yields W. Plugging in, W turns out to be 8.01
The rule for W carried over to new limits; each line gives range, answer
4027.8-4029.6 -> 8.47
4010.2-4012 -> 6.54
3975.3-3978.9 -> 7.04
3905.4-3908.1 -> 8.38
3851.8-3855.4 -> 7.25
